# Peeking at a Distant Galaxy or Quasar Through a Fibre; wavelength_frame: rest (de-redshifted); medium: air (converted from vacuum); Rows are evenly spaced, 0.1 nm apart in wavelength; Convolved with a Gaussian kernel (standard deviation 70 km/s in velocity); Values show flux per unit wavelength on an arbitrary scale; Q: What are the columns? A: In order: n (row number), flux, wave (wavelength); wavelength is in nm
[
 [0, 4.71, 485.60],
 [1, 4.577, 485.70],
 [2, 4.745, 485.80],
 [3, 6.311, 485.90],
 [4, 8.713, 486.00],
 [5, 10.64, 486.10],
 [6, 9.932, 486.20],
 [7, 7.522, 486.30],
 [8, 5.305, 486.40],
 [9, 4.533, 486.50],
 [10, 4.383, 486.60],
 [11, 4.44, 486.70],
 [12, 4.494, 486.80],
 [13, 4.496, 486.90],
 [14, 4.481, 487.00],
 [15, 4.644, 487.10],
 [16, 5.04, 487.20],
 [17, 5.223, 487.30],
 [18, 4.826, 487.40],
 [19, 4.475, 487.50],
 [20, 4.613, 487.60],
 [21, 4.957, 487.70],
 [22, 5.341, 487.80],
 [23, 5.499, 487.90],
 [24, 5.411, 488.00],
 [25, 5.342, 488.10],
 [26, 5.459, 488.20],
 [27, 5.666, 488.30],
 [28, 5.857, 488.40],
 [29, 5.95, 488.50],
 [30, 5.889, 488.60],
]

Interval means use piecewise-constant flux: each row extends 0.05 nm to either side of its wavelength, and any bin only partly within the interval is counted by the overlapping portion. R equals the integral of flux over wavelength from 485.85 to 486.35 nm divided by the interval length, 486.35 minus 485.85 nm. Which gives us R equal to 8.62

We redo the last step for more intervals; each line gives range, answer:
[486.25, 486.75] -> 5.24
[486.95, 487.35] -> 4.85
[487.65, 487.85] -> 5.15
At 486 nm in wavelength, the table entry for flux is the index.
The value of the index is 8.713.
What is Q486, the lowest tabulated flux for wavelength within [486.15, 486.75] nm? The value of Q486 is 4.383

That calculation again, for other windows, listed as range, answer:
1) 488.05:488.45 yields 5.342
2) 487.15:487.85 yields 4.475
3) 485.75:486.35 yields 4.745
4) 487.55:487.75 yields 4.613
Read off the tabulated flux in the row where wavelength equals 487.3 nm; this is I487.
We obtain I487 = 5.223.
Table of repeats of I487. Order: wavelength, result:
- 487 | 4.481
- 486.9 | 4.496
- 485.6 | 4.71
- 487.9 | 5.499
